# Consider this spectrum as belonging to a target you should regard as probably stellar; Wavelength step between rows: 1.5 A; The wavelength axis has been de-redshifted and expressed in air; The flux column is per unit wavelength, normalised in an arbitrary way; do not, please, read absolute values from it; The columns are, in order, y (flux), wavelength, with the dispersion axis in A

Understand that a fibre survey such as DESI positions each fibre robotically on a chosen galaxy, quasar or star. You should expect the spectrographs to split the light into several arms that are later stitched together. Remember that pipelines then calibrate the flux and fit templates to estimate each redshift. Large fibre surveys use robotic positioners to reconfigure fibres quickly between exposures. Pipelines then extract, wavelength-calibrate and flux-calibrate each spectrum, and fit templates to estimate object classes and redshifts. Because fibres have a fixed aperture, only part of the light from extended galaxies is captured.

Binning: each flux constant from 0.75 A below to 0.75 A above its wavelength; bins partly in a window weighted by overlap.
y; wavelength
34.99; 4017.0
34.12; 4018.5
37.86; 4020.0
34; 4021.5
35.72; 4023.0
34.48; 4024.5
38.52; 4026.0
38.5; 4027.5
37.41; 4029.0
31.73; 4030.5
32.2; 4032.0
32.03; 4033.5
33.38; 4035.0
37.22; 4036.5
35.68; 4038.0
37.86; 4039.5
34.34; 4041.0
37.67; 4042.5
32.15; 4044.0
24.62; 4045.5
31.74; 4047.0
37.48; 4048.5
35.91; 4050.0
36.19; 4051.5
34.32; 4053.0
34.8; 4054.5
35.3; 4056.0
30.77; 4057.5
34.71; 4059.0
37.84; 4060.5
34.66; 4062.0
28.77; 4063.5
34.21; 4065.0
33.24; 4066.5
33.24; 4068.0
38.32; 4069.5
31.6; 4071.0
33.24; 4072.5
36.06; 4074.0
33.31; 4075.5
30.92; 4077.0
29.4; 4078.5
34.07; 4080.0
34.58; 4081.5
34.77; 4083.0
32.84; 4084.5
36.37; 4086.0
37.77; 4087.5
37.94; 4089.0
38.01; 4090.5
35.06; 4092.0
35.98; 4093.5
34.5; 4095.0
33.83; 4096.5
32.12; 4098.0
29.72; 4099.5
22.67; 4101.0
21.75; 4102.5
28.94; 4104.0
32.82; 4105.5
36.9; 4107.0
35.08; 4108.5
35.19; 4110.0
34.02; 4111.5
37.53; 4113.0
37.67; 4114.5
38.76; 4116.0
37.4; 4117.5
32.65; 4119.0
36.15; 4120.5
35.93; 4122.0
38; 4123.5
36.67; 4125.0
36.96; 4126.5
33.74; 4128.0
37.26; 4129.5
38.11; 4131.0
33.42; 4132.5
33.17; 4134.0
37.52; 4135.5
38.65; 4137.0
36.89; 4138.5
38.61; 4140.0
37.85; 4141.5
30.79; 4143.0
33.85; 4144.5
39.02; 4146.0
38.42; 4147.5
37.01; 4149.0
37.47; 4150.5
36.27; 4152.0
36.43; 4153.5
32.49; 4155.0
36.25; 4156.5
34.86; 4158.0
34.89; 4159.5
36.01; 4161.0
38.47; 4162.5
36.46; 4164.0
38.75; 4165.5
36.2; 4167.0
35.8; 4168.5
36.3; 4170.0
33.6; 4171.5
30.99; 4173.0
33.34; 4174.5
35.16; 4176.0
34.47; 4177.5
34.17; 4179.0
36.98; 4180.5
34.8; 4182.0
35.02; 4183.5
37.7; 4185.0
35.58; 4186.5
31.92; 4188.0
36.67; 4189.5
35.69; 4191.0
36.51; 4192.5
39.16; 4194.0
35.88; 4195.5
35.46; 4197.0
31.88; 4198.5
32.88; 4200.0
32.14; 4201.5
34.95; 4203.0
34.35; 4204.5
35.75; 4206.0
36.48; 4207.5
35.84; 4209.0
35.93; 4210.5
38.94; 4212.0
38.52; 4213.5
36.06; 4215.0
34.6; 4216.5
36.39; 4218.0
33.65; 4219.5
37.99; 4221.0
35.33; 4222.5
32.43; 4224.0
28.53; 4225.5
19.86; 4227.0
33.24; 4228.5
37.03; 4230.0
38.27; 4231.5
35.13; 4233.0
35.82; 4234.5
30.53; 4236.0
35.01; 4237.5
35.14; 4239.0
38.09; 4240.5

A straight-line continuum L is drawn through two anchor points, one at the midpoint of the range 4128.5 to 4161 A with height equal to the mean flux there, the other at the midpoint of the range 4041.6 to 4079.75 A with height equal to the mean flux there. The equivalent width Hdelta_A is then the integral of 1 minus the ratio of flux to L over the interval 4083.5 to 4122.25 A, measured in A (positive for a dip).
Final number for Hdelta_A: 0.8 A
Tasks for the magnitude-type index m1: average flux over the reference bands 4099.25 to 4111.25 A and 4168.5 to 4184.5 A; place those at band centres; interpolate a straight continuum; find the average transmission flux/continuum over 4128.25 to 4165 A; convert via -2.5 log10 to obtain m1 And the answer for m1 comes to -0.11 mag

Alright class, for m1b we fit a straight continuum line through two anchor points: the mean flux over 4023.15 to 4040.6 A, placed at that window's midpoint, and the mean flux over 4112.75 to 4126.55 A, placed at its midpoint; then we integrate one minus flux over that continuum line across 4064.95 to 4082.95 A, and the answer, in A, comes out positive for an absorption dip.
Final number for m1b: 1.2 A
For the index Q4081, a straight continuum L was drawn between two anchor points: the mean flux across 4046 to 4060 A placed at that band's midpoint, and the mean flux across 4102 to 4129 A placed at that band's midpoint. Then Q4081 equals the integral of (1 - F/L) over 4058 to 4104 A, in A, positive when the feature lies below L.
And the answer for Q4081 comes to 1.8 A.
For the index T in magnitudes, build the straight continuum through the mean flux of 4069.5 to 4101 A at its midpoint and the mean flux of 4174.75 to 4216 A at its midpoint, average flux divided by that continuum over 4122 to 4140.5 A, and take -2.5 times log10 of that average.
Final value -0.06 mag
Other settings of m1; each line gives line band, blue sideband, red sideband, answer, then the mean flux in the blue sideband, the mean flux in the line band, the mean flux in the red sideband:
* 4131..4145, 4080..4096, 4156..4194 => -0.01 mag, 35.7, 35.8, 35.5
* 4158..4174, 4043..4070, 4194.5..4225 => -0.03 mag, 33.8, 35.7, 35.2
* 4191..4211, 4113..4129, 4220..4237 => -0.04 mag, 36.5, 35.2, 33.1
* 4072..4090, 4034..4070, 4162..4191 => 0.01 mag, 34.3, 34.3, 35.4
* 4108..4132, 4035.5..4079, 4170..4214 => -0.05 mag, 34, 36.3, 35.2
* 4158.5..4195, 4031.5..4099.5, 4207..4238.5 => -0.04 mag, 34.2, 35.6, 34.5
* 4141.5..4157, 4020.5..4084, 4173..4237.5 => -0.04 mag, 34.2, 35.9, 34.7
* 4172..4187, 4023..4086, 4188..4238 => -0.01 mag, 34.2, 34.8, 34.7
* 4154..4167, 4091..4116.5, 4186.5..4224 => -0.05 mag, 33.1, 36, 35.5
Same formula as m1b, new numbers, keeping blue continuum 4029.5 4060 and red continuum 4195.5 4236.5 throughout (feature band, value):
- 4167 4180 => 0.0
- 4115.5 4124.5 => -0.6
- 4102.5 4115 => 0.1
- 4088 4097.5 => -0.5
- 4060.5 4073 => 0.2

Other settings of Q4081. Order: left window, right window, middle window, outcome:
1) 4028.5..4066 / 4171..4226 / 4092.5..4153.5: -0.7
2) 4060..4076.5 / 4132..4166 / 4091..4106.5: 1.7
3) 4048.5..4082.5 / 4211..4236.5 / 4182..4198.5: -0.7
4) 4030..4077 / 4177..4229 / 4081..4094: -0.7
